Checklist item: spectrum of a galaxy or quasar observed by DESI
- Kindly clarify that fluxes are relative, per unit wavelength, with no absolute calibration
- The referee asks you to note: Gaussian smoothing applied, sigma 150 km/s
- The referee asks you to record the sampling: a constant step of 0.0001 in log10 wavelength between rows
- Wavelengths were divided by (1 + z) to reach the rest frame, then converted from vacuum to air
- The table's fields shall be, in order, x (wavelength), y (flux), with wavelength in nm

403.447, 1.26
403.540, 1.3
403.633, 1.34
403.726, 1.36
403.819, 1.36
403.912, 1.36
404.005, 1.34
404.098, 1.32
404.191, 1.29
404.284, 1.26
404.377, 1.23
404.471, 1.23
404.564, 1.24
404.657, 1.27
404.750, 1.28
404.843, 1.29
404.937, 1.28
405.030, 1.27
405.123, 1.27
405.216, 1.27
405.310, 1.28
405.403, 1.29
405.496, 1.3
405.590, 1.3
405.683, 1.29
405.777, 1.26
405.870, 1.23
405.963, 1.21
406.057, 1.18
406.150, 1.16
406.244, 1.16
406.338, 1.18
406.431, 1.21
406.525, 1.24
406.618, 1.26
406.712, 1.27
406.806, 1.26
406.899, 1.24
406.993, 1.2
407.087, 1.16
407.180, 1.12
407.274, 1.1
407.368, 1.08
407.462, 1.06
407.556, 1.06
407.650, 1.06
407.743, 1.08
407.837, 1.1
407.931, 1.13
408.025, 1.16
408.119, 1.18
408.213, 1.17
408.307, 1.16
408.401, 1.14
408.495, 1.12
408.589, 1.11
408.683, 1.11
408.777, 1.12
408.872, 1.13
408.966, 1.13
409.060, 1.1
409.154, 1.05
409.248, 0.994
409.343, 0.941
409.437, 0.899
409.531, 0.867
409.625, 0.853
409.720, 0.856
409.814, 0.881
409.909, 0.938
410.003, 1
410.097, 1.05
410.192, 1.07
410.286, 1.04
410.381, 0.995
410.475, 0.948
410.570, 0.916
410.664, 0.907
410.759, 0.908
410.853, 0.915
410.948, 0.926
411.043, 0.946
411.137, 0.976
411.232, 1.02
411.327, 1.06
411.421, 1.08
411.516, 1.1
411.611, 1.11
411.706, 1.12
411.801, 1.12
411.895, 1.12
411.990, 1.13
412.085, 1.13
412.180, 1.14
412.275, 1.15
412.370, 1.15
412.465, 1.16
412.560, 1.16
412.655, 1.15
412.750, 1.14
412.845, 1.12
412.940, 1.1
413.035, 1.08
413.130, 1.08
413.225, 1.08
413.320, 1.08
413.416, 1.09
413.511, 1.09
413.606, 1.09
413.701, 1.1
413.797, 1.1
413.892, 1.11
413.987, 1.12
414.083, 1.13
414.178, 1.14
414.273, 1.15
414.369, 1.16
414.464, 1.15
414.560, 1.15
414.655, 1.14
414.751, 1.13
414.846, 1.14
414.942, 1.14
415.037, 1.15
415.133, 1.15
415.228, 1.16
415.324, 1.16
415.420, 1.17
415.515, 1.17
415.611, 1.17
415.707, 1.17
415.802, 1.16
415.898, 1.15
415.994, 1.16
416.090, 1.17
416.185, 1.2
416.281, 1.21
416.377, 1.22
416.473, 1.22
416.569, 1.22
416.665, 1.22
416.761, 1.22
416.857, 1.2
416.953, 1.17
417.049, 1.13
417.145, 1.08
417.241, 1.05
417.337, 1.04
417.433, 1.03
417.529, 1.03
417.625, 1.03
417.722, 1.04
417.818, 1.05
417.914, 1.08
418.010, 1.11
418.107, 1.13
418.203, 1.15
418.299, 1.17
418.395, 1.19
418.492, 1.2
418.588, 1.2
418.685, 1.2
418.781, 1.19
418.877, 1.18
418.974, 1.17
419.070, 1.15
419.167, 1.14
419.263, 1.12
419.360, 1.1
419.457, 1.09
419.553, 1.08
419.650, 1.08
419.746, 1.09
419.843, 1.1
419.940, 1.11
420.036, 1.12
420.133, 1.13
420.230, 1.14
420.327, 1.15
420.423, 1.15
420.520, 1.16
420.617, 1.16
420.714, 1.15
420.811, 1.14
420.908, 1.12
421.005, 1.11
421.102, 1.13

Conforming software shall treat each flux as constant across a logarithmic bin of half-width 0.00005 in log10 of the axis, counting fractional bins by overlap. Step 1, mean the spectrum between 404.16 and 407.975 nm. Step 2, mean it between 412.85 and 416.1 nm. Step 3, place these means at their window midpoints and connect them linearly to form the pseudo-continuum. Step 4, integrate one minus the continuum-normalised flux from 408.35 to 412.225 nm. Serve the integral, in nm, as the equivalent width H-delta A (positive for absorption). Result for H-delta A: 0.49 nm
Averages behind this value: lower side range 1.21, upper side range 1.13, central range 1.02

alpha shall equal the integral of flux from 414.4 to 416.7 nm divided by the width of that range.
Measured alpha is 1.17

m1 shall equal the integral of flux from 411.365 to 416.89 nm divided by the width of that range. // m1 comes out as 1.14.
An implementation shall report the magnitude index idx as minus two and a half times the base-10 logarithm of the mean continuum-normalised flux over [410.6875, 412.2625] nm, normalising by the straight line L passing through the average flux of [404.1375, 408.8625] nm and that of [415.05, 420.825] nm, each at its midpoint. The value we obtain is 0.12 mag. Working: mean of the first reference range 1.2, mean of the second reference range 1.14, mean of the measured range 1.05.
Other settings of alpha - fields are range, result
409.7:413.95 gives 1.06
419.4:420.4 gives 1.11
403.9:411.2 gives 1.13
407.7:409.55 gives 1.09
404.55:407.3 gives 1.24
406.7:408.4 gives 1.14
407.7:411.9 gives 1.03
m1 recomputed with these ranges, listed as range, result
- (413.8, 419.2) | 1.15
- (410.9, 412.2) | 1.07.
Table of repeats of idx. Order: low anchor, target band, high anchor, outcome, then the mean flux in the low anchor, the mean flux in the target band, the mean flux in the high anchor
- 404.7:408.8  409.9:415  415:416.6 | 0.10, 1.19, 1.08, 1.18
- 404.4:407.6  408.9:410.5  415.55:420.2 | 0.22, 1.22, 0.98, 1.14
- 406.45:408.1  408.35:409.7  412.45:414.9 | 0.11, 1.15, 1.04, 1.12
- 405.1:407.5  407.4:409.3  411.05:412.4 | 0.06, 1.21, 1.11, 1.1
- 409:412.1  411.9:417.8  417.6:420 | -0.07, 0.998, 1.13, 1.13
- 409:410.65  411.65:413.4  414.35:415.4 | -0.06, 0.965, 1.12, 1.15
